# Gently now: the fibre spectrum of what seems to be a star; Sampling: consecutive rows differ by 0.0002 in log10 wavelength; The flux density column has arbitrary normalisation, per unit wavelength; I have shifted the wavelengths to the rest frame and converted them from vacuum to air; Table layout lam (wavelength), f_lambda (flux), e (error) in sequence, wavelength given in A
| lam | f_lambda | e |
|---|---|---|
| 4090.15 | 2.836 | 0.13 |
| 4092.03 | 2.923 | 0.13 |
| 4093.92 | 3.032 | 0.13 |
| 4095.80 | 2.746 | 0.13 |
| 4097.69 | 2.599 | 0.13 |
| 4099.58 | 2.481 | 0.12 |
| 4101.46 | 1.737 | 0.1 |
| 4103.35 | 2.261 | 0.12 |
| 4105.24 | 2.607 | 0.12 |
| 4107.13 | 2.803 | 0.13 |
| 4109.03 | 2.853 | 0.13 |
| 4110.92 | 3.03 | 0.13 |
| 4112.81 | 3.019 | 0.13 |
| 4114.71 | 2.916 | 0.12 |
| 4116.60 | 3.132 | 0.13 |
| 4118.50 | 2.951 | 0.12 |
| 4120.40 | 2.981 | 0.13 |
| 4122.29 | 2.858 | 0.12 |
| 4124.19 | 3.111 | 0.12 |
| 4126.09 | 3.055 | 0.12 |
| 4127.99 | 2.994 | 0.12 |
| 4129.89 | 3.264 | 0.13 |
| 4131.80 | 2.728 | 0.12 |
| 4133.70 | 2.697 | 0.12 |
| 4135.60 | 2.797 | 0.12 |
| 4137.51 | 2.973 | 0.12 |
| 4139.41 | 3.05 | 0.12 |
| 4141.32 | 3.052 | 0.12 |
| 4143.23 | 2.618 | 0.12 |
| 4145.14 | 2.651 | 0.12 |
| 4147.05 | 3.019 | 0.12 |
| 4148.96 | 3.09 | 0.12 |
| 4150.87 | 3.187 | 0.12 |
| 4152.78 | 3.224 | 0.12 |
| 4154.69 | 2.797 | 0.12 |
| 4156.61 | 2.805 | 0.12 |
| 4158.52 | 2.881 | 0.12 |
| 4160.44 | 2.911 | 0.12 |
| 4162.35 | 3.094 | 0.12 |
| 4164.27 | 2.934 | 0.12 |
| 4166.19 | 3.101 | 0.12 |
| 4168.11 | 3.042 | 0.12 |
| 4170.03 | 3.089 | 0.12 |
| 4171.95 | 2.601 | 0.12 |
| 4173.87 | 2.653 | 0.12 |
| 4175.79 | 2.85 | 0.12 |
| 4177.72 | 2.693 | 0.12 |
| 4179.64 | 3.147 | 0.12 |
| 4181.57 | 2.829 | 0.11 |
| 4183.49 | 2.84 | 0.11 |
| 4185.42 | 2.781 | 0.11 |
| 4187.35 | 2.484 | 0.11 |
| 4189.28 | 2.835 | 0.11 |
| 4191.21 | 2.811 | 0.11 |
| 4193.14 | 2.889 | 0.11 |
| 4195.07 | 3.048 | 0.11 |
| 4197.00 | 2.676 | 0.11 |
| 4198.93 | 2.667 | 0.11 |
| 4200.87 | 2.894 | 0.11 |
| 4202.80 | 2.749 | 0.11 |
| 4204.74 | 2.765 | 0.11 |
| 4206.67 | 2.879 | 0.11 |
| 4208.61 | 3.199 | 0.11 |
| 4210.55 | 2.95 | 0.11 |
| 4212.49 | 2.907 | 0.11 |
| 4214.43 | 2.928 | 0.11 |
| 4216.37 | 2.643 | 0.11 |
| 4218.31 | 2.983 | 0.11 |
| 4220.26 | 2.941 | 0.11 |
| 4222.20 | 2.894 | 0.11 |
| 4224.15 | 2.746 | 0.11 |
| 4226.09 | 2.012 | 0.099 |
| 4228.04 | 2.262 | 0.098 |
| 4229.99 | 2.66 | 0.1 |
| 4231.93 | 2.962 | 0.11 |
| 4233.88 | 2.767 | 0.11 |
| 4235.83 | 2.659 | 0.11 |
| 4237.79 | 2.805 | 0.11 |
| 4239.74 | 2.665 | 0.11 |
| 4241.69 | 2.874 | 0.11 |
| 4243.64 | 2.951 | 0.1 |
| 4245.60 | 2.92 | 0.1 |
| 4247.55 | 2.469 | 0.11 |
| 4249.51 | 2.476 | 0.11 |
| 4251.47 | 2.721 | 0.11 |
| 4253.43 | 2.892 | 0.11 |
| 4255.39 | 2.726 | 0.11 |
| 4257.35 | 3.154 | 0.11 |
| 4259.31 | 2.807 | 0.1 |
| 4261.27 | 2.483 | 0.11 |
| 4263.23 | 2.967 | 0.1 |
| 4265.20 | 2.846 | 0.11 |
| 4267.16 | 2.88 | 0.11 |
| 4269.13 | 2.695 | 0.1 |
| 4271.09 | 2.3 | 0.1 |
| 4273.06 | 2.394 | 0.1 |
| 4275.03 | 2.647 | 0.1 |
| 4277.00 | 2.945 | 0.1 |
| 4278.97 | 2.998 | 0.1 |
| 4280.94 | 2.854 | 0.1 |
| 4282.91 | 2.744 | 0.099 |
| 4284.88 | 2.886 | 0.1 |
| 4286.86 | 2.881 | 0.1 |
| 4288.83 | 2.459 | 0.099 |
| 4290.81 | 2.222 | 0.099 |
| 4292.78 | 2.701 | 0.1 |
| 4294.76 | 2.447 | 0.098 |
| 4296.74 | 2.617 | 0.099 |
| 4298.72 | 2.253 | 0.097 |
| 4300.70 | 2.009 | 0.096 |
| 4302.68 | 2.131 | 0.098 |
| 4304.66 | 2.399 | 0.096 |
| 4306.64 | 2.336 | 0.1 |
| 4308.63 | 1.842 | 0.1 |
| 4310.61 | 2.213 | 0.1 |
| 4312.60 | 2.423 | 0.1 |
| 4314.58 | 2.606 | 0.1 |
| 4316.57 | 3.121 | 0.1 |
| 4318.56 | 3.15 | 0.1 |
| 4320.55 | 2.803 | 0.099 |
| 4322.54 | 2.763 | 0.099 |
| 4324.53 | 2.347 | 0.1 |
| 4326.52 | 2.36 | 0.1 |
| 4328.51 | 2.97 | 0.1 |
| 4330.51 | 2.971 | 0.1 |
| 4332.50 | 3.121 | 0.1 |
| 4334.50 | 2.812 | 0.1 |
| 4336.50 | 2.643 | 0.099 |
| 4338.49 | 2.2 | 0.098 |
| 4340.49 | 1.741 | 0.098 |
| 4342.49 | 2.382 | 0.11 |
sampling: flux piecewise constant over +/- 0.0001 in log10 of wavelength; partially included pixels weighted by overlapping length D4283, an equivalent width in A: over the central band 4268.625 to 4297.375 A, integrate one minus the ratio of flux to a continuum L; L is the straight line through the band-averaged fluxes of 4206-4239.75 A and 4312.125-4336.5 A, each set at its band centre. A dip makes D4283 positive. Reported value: 1.3 A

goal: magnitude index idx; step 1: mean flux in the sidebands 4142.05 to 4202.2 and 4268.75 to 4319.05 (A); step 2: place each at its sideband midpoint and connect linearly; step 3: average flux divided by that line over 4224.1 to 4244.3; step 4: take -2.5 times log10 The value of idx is 0.02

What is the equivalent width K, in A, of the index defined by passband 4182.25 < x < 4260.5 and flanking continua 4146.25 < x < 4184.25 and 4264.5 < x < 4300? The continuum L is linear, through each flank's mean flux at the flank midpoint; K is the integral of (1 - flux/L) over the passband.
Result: 0.48 A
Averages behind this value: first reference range 2.94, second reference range 2.65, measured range 2.78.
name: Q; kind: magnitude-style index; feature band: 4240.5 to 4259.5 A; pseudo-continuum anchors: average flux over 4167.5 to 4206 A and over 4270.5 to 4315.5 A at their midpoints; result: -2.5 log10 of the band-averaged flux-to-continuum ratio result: -0.07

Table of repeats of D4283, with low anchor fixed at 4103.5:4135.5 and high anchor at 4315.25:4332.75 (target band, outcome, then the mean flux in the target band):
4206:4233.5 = 0.9 A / 2.78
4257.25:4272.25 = 0.6 A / 2.74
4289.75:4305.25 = 2.7 A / 2.35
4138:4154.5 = -0.4 A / 2.98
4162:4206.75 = 0.7 A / 2.84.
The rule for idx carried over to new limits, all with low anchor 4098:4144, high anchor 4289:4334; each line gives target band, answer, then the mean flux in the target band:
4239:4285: -0.06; 2.76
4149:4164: -0.08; 2.99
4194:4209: -0.06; 2.85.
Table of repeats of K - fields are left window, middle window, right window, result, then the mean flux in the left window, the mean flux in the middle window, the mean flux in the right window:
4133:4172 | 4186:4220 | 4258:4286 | 0.2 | 2.94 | 2.84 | 2.75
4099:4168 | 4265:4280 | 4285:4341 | -0.5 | 2.88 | 2.71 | 2.53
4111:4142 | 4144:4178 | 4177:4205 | -0.5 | 2.97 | 2.93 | 2.81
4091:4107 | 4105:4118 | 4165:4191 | -1.6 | 2.56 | 2.93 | 2.84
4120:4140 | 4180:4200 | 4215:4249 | 0.1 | 2.95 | 2.8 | 2.72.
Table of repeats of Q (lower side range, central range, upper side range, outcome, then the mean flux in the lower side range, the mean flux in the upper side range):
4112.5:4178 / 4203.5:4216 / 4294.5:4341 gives -0.052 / 2.94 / 2.52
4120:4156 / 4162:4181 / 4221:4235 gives -0.031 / 2.95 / 2.62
